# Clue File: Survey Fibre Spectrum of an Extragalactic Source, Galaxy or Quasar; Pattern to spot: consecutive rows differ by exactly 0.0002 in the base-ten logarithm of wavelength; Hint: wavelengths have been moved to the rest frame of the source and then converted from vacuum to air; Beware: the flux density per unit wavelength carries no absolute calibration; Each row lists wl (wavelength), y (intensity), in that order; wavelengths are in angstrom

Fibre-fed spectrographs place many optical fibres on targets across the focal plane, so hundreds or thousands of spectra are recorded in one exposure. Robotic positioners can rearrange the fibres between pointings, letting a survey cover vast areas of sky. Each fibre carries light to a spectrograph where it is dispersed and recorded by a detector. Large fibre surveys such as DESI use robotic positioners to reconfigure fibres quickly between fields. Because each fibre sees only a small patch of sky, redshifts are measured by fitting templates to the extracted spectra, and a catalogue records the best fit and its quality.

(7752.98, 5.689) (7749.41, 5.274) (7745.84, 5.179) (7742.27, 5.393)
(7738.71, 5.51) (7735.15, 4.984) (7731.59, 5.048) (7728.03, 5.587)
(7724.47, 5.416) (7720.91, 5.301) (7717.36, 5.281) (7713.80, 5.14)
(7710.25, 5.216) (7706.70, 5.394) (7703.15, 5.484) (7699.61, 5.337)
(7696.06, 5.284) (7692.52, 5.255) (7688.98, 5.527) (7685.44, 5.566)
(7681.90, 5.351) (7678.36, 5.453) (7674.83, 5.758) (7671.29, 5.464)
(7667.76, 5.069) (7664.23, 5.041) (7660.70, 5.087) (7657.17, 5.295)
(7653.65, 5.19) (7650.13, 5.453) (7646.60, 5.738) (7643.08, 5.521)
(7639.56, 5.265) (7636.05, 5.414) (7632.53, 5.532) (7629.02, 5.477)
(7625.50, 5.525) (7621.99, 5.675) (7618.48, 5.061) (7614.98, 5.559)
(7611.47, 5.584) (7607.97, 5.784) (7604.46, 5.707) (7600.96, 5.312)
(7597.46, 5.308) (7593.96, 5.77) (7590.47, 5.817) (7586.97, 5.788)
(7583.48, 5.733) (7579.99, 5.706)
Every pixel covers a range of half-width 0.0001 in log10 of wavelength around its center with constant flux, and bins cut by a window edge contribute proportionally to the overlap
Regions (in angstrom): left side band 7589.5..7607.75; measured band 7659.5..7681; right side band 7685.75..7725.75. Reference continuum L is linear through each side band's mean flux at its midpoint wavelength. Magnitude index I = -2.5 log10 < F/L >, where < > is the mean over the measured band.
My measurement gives 0.02 mag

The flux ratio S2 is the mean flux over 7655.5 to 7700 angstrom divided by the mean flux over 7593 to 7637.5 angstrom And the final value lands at 0.97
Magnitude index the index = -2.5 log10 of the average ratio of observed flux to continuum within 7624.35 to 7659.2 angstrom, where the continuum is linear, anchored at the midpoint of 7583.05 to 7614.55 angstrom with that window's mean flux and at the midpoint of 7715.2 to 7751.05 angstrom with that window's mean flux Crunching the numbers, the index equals 0.02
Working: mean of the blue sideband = 5.64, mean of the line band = 5.44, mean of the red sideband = 5.3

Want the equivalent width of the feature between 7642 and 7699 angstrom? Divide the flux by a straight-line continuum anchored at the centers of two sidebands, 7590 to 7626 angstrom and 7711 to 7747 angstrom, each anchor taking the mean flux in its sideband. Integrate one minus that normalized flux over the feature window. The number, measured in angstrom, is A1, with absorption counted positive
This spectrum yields 0.4 angstrom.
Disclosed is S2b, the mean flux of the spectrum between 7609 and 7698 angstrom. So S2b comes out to 5.41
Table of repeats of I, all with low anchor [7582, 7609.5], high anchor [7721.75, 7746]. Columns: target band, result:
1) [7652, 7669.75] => 0.071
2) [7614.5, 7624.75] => 0.032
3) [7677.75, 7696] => 0.002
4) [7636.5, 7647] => 0.013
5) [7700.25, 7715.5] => 0.012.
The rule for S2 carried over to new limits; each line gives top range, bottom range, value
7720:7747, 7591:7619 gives 0.96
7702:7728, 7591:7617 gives 0.96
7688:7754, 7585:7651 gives 0.96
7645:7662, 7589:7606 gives 0.96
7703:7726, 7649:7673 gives 1.02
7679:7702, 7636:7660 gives 1.00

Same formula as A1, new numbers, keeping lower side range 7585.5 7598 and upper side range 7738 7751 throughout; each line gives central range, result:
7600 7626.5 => 0.6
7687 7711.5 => 0.3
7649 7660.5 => 0.6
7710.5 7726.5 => 0.3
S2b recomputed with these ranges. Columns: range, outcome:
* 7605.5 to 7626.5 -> 5.54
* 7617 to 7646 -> 5.45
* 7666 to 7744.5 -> 5.35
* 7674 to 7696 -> 5.46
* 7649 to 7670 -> 5.19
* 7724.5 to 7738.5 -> 5.27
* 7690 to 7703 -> 5.33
